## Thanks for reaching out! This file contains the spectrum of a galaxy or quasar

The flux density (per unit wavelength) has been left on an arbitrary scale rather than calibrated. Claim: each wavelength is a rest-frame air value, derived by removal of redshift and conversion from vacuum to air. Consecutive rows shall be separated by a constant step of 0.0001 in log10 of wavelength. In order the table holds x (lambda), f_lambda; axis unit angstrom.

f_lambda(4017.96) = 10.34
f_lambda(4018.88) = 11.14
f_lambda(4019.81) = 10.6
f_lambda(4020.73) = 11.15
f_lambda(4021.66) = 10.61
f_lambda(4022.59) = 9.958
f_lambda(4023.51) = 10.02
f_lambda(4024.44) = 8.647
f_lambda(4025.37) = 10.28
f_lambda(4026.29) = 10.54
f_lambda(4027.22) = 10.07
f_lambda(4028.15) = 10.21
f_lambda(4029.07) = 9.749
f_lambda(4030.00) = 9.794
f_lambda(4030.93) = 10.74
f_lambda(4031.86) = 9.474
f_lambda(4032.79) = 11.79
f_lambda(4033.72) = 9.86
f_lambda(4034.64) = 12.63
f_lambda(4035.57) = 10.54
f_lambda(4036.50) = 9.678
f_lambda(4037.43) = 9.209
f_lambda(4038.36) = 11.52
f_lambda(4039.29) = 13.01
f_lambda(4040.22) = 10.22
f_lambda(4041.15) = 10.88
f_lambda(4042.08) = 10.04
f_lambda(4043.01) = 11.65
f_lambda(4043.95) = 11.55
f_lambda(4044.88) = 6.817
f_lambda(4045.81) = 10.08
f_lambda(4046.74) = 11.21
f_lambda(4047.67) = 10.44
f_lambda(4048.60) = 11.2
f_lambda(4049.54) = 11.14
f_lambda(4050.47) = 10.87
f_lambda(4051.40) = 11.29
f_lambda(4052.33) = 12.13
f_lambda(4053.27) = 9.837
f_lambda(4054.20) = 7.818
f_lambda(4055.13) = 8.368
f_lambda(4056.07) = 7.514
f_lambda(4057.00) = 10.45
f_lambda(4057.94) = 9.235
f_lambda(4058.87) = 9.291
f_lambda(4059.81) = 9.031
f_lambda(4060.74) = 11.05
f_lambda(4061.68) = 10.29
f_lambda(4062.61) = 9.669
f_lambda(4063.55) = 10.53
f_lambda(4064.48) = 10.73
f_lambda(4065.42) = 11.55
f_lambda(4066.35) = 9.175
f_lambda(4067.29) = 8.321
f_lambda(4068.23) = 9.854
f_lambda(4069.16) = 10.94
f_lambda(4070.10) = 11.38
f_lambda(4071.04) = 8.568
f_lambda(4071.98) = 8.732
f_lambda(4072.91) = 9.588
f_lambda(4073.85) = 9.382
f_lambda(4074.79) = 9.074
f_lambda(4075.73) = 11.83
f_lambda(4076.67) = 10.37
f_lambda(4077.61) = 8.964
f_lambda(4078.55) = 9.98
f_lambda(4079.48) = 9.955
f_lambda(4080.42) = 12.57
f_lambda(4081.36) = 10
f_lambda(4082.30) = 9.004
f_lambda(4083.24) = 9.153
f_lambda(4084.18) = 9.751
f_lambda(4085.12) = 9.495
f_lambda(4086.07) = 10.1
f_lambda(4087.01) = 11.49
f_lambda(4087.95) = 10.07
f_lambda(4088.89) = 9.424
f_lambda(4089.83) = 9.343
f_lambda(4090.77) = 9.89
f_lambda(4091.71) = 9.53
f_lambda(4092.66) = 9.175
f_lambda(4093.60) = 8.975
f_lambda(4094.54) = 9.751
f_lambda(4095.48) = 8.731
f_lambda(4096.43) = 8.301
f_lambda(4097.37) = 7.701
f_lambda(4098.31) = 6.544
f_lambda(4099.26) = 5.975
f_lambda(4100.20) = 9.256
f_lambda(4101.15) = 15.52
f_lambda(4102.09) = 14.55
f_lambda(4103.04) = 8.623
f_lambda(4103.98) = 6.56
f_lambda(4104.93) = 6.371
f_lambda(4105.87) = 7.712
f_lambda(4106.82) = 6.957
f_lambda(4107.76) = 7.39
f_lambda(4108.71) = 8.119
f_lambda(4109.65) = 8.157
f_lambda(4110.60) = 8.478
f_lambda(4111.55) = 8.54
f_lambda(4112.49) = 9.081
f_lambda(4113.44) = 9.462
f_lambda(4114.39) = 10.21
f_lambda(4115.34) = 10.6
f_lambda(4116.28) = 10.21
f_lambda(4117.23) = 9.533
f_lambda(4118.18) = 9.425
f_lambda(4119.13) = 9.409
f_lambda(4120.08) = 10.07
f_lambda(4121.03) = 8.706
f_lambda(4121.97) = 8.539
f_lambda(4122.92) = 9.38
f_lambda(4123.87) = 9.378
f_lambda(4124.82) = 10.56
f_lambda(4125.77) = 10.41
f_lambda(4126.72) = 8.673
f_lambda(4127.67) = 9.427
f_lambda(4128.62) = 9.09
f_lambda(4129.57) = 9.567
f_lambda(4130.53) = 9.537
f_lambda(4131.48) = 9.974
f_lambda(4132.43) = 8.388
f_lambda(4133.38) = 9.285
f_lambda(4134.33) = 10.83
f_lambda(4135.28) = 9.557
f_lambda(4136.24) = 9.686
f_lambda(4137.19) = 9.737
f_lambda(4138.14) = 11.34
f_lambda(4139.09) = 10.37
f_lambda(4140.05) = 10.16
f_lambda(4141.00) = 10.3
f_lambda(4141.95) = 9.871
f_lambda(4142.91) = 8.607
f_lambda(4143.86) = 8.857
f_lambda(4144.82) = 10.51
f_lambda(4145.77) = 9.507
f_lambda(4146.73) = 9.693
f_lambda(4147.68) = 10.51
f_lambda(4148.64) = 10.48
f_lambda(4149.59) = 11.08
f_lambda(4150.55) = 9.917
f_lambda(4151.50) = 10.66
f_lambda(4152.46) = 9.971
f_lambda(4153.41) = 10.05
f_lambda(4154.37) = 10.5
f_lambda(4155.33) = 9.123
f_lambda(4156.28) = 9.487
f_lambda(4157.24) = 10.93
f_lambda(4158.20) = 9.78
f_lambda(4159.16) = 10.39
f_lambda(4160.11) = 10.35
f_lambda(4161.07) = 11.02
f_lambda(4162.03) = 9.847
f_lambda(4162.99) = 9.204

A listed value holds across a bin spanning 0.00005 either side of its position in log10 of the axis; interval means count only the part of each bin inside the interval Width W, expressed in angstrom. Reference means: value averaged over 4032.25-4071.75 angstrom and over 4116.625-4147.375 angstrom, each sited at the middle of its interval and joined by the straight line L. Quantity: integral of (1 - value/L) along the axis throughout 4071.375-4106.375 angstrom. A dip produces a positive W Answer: 1.7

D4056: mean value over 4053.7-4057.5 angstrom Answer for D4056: 8.55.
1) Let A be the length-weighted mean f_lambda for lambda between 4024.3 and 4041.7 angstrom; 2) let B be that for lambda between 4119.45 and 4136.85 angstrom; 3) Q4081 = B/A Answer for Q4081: 0.91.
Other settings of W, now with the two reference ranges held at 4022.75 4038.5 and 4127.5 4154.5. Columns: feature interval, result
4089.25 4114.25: 3.03 angstrom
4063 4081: 0.08 angstrom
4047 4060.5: 0.32 angstrom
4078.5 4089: -0.02 angstrom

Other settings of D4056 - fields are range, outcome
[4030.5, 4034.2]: 10.5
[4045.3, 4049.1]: 10.7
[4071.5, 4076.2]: 9.72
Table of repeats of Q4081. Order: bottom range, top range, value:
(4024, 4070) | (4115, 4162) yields 0.96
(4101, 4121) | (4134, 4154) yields 1.10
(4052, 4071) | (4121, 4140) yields 0.98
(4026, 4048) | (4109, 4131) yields 0.90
